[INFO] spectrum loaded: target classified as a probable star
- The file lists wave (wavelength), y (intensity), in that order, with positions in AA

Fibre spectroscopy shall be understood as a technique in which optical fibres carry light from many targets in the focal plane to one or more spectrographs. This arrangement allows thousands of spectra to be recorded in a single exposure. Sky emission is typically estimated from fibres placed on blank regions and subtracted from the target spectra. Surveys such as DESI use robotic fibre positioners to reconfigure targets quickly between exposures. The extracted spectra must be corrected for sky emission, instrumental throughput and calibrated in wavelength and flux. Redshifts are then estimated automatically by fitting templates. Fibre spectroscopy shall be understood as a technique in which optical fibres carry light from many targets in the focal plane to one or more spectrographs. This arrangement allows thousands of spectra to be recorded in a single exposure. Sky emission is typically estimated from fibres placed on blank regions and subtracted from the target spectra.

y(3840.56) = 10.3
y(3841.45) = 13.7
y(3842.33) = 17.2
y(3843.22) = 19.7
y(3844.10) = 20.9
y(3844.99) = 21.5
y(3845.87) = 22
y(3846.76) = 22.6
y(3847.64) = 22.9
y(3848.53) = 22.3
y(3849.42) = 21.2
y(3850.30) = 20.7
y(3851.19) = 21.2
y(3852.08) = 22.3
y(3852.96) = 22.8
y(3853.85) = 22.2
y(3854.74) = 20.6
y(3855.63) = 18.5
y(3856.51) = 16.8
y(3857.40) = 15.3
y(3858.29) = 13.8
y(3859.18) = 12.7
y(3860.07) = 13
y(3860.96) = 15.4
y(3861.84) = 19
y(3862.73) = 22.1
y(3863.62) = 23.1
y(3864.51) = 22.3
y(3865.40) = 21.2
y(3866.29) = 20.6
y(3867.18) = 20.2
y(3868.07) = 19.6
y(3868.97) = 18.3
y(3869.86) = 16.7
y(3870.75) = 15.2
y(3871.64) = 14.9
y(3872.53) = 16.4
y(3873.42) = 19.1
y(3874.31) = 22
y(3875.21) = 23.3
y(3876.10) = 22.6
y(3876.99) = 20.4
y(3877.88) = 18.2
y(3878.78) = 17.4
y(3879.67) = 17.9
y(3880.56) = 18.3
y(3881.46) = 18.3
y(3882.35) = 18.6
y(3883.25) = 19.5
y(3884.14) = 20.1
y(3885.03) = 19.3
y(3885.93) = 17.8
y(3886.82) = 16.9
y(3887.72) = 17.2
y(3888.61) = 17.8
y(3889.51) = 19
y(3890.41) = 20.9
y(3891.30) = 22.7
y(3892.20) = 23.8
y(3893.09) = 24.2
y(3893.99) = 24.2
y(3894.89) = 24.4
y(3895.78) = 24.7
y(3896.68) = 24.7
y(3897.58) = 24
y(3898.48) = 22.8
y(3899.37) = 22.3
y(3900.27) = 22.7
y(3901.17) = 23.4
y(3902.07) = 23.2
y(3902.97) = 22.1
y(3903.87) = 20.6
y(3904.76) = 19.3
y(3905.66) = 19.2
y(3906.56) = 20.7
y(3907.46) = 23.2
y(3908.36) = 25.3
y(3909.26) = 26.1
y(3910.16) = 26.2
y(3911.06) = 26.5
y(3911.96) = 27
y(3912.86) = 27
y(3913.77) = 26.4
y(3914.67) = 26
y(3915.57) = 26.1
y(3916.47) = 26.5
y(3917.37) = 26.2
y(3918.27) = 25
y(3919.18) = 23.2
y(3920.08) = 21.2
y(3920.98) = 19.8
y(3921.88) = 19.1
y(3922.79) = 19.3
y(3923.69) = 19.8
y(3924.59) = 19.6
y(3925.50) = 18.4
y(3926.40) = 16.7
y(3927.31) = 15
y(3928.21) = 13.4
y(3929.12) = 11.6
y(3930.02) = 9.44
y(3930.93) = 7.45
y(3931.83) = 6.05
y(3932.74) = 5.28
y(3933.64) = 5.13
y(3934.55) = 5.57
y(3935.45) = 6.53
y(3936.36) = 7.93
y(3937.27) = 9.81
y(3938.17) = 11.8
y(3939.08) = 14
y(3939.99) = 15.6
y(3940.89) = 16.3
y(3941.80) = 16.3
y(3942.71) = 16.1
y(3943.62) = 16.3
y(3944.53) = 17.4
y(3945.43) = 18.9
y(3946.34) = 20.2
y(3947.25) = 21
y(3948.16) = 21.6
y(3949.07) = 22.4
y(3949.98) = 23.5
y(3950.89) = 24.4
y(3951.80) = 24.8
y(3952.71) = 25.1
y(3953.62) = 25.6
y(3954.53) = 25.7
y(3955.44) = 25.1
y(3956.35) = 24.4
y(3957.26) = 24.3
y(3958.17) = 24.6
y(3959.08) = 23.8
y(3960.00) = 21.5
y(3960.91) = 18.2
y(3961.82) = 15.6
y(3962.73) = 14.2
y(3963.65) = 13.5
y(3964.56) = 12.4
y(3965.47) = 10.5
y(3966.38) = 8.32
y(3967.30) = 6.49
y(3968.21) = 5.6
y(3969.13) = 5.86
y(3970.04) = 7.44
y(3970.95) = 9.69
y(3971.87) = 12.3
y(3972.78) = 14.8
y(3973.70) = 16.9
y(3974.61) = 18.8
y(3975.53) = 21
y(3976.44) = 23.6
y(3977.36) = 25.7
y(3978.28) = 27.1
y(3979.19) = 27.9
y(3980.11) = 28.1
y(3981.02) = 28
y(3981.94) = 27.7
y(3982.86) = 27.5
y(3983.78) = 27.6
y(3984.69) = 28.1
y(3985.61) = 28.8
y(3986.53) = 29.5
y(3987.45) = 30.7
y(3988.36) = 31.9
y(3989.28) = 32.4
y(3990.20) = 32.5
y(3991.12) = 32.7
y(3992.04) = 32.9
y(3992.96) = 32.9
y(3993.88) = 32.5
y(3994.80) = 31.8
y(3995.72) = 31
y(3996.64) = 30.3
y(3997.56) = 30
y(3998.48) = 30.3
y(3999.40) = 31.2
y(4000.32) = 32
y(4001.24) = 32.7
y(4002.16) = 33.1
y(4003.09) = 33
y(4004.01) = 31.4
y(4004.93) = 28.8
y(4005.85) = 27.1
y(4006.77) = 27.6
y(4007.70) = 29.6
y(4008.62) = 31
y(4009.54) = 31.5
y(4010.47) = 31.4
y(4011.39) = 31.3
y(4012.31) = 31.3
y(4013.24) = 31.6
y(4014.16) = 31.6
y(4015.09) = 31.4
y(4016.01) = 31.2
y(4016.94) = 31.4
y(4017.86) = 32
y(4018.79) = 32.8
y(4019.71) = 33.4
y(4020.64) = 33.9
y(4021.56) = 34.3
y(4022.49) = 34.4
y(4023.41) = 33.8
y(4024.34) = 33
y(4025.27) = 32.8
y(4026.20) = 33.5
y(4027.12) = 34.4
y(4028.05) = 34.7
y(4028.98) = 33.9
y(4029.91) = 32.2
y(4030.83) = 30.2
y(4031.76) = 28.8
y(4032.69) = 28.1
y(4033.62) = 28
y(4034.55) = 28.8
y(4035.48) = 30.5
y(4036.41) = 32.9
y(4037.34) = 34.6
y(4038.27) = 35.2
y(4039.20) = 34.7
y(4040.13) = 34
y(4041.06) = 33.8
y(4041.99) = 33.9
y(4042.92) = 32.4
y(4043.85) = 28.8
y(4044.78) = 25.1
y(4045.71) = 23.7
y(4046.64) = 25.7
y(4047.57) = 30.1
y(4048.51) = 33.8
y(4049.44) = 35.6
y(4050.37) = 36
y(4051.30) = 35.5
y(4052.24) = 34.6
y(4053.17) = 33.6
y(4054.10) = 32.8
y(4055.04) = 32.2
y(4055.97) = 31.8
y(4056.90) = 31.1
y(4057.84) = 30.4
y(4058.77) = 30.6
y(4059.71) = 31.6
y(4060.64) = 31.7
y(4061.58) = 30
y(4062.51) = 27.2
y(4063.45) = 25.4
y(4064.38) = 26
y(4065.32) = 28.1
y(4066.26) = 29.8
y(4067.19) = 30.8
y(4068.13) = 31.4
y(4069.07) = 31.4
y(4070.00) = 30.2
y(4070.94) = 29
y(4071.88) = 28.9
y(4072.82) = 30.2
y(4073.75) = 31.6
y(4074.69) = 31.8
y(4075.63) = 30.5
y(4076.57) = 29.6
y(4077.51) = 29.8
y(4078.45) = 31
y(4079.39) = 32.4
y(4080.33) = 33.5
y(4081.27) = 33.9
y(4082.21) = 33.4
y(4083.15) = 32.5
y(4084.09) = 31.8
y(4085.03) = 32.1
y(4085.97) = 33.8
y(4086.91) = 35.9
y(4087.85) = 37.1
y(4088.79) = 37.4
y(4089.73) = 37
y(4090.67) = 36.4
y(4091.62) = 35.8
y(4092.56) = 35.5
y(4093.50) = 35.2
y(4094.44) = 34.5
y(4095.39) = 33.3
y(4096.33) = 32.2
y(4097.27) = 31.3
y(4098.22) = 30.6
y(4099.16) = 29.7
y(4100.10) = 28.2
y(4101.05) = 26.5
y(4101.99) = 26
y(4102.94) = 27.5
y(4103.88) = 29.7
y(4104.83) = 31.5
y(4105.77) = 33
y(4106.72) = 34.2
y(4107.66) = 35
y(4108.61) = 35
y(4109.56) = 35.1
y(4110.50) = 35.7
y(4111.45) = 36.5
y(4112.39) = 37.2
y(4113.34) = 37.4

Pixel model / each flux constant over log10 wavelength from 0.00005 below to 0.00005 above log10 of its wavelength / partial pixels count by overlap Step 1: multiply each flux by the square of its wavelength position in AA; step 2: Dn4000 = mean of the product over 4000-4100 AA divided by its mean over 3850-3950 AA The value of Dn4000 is 1.79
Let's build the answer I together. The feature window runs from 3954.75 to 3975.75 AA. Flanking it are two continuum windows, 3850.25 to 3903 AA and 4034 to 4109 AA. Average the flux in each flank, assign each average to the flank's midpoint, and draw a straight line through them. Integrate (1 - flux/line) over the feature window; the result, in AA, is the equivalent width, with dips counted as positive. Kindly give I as 8.10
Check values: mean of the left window 20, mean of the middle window 15.5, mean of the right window 31.7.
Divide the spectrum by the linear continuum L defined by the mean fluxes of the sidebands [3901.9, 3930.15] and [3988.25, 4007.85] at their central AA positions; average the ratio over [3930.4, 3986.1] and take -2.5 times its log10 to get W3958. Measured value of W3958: 0.45 mag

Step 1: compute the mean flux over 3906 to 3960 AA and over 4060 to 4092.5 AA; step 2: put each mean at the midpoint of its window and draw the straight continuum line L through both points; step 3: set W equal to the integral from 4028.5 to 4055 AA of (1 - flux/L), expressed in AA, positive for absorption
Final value -2.73 AA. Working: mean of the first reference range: 19.3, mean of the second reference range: 31.7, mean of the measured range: 31.7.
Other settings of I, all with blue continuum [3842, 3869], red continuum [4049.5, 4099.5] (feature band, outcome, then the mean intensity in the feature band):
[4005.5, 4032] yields -2.75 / 32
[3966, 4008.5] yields 2.67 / 25.6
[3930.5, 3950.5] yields 8.73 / 13.9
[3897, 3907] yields 0.22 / 21.9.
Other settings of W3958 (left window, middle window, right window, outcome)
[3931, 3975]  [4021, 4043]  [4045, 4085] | -0.23 mag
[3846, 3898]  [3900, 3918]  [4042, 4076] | -0.10 mag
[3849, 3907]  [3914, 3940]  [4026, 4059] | 0.43 mag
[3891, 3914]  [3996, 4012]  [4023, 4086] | -0.07 mag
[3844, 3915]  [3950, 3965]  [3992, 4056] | 0.23 mag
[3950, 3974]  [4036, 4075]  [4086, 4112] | -0.12 mag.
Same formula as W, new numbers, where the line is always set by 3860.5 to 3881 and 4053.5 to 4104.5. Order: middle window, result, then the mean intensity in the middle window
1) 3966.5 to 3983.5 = 4.7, 18.5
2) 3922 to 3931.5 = 3.1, 15.1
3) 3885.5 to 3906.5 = -0.8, 21.6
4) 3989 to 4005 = -3.1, 31.8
